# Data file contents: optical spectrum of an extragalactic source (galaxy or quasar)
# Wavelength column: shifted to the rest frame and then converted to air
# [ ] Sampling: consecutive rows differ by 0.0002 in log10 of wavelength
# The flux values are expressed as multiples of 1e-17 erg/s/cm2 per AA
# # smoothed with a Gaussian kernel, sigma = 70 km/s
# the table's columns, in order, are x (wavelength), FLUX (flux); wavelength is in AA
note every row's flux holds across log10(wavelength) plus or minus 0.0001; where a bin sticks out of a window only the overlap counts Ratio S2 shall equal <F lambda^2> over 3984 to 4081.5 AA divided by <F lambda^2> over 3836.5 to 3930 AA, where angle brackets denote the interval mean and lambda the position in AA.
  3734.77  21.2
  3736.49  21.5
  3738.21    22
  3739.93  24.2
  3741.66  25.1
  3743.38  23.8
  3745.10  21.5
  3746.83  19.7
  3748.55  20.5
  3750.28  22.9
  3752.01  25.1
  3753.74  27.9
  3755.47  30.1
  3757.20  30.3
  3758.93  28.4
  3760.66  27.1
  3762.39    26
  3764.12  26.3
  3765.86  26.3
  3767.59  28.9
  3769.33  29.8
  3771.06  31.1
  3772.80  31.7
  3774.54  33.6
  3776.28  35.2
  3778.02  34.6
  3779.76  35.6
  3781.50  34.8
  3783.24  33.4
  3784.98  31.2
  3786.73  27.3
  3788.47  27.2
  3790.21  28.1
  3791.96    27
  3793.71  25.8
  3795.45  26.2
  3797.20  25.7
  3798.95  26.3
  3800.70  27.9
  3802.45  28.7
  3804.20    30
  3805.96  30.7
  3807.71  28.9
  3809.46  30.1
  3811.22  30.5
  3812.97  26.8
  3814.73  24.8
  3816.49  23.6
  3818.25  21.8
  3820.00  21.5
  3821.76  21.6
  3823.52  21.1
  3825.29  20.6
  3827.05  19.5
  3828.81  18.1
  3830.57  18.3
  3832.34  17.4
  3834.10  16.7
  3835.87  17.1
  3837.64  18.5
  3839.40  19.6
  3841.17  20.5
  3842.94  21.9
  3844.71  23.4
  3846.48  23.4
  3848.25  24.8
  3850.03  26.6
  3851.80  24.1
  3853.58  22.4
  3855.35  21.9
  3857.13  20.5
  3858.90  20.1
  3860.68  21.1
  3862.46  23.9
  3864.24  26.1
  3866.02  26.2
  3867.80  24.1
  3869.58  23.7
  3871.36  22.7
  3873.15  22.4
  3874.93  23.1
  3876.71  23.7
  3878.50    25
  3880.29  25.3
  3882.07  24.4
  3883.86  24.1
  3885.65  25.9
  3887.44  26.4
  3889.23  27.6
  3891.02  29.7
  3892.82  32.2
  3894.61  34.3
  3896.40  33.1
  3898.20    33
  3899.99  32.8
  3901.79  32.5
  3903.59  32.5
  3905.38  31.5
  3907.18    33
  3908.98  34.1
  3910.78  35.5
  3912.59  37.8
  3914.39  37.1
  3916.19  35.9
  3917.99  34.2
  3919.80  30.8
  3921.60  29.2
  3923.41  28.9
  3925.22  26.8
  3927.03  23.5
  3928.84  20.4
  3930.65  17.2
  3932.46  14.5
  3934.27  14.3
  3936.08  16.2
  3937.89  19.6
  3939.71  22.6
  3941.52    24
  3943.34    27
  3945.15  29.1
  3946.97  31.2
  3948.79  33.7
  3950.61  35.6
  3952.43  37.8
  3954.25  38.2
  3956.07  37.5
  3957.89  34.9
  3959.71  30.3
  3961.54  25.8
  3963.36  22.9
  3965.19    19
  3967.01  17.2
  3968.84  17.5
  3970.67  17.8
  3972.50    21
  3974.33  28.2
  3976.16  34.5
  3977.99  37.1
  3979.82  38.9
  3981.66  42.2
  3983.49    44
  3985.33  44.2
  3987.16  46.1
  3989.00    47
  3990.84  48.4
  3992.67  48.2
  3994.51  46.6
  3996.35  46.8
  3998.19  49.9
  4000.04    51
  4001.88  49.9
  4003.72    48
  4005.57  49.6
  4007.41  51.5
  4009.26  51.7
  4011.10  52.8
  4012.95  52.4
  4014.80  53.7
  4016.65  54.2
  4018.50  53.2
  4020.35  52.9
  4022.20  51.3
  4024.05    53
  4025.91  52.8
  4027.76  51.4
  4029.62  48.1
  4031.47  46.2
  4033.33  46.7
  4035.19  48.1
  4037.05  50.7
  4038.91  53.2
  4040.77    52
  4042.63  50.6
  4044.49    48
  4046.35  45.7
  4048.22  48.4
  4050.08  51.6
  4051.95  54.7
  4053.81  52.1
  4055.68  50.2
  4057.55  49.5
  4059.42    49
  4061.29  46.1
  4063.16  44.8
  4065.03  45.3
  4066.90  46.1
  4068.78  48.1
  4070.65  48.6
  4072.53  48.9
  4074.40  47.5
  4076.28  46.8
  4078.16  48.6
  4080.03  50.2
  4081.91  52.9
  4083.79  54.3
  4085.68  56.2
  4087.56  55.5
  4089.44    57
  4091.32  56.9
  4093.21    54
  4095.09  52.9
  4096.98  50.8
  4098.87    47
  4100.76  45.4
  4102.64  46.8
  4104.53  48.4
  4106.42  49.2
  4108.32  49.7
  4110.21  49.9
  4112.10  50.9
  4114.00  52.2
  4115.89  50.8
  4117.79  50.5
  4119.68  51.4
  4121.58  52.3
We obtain 1.98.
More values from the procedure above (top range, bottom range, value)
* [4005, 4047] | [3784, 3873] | 2.36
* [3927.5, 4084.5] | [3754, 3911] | 1.72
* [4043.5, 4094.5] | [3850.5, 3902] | 2.14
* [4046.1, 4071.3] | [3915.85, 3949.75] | 2.07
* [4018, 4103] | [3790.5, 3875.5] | 2.40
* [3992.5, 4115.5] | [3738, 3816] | 2.07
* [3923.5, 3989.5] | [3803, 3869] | 1.34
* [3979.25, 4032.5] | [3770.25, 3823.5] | 1.92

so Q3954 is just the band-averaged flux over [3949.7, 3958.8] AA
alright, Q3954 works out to 36.8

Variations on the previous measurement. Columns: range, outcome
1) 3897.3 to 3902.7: 32.7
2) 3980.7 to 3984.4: 43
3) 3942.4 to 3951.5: 31.3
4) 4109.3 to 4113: 50.4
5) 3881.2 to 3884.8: 24.3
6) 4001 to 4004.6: 49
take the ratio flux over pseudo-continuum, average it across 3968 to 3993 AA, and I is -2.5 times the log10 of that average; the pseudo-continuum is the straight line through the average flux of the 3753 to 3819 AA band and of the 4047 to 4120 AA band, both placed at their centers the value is 0.175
